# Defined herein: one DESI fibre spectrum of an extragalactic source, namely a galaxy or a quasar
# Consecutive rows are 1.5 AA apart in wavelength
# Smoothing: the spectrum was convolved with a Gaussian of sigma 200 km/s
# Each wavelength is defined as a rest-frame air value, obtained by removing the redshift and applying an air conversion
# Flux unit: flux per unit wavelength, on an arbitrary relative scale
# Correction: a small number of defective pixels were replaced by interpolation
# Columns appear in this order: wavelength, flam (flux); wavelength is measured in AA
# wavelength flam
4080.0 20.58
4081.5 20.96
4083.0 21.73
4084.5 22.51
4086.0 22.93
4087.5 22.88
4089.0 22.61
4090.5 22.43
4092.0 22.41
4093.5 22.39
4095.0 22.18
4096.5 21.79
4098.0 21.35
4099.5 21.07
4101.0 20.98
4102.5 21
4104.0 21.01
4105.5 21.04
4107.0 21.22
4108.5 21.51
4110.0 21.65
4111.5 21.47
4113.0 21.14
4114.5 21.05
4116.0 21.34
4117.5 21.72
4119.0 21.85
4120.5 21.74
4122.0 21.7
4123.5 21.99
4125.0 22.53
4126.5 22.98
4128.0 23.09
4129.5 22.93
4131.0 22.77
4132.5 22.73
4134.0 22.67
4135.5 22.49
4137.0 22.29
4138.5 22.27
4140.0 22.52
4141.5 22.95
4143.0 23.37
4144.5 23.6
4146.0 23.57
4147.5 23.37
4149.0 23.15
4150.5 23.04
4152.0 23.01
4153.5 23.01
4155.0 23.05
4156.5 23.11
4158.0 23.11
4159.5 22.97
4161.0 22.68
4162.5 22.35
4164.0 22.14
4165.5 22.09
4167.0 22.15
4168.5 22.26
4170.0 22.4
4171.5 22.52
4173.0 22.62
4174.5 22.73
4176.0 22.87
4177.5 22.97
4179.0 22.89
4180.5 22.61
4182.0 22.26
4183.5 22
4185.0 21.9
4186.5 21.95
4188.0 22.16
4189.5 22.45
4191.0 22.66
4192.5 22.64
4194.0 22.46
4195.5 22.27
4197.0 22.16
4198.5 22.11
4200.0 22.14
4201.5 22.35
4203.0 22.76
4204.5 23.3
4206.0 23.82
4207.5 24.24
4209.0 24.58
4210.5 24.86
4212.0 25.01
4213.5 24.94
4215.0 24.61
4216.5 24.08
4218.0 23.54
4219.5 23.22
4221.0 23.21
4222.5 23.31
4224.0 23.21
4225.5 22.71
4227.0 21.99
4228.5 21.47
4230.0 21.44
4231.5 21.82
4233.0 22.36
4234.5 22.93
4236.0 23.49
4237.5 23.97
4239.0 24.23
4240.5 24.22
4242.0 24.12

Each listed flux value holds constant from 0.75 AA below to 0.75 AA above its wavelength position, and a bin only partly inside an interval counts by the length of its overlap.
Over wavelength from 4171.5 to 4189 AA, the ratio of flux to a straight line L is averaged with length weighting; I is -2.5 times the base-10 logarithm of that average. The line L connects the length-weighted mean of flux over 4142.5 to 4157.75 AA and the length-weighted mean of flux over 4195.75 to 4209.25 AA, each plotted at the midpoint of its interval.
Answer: 0.03 mag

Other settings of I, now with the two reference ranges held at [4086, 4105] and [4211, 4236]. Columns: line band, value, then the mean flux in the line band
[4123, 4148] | -0.03 mag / 22.8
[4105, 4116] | 0.04 mag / 21.3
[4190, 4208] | 0.01 mag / 22.7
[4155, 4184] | 0.00 mag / 22.6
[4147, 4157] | -0.03 mag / 23.1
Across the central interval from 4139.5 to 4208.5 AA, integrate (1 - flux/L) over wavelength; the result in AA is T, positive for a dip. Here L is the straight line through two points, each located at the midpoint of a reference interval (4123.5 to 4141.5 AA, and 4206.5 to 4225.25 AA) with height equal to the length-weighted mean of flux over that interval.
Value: 1.8 AA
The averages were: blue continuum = 22.6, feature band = 22.7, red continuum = 24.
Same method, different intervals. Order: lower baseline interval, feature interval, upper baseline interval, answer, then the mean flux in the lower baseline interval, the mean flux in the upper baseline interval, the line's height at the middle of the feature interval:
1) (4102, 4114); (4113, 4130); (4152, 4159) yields -0.2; 21.3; 23.1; 21.8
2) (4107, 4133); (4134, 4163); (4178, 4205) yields -1.0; 22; 22.4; 22.1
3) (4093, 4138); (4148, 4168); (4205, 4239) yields -0.3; 21.9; 23.4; 22.5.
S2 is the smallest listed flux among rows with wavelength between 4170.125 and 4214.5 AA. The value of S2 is 21.9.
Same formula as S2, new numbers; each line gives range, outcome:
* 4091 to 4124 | 20.98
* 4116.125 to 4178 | 21.7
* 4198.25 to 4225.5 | 22.11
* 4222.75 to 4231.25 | 21.44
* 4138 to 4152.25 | 22.27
